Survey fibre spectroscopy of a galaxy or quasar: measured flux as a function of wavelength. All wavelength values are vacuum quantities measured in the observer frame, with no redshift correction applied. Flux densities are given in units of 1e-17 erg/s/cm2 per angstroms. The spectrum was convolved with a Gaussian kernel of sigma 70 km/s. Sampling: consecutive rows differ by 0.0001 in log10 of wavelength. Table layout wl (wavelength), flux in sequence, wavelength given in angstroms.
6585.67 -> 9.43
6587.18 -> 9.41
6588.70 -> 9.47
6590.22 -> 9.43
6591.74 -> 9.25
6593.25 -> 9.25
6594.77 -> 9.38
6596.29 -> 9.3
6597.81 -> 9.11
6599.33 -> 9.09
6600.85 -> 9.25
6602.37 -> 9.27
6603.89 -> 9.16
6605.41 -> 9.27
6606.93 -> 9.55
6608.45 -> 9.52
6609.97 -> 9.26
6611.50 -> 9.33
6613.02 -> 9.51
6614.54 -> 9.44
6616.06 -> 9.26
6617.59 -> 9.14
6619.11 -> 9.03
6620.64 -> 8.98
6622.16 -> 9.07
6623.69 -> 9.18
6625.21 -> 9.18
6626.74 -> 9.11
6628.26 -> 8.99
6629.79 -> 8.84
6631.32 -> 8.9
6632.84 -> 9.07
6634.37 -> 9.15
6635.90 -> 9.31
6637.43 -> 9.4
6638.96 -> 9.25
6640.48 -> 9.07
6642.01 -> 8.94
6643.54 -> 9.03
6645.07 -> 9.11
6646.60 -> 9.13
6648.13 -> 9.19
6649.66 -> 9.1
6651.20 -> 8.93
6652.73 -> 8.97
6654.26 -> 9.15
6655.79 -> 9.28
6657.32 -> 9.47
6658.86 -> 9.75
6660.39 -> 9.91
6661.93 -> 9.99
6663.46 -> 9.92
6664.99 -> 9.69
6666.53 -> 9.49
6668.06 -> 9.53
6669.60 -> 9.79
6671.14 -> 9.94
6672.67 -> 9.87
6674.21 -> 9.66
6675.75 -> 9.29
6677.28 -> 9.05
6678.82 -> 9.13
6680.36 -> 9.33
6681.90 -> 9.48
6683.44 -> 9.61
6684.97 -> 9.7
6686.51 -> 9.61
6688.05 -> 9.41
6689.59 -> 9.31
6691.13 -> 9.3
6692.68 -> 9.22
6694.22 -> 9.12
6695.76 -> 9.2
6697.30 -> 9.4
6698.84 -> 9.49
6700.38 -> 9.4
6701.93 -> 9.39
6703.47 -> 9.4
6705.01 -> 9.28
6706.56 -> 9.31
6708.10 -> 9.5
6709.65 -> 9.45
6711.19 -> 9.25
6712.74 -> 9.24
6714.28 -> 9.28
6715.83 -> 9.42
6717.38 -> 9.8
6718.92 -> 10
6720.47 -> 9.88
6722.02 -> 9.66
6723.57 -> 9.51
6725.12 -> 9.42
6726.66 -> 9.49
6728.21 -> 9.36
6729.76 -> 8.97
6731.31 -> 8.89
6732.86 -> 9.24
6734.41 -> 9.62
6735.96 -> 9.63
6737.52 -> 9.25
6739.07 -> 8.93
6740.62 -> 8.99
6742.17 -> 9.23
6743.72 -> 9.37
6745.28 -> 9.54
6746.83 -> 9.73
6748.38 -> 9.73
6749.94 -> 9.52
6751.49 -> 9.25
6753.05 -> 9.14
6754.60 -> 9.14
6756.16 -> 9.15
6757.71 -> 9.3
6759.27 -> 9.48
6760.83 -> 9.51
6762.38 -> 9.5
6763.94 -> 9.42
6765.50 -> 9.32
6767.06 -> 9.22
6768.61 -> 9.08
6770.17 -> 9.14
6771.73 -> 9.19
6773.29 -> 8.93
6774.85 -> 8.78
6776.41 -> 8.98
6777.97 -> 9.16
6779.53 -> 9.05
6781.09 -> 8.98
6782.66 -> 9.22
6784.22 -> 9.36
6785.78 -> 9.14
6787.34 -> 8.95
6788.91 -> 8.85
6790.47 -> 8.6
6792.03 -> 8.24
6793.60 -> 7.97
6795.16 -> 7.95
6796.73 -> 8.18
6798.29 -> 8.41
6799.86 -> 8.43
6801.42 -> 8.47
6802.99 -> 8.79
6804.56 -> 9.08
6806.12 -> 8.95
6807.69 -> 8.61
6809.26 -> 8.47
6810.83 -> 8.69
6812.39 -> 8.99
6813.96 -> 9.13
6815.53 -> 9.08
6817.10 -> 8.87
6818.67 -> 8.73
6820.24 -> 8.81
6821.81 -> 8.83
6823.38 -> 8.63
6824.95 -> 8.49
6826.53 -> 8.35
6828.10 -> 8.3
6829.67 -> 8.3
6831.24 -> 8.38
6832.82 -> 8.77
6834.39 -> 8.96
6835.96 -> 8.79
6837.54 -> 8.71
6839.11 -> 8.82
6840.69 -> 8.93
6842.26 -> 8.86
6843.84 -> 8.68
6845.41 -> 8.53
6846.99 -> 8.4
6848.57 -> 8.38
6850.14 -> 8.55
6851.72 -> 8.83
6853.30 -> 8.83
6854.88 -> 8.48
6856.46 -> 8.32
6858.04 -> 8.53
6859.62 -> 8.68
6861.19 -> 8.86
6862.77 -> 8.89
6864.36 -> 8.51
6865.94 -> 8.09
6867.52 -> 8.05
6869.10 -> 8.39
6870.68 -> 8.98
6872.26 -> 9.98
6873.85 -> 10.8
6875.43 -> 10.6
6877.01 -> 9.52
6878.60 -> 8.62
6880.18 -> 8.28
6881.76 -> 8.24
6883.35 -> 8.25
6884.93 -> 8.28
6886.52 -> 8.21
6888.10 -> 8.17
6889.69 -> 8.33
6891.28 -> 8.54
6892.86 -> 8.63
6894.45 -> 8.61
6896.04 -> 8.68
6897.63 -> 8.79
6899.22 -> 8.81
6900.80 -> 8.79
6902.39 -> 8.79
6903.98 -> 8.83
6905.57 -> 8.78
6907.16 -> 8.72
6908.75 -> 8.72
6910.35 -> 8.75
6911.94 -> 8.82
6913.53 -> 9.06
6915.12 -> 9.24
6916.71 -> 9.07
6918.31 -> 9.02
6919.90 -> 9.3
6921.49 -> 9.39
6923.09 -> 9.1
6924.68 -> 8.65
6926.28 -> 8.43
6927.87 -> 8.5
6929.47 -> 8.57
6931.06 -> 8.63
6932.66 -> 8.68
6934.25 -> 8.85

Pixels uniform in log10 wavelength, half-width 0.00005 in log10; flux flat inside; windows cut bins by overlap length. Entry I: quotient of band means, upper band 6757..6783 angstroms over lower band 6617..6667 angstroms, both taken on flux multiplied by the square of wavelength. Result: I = 1.03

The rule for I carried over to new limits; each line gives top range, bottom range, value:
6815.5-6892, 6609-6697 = 0.99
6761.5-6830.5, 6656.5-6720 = 0.96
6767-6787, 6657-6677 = 0.97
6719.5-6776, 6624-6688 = 1.02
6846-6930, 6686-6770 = 0.98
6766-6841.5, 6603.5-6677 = 0.99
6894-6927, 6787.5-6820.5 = 1.06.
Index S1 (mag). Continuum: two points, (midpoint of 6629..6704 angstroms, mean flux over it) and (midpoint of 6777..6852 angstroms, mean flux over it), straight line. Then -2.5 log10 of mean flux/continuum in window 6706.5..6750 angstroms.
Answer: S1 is -0.04 mag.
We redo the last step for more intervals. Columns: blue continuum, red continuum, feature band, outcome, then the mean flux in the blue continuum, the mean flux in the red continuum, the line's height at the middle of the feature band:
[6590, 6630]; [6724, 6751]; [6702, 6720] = -0.015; 9.23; 9.35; 9.33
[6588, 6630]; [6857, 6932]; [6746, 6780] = -0.031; 9.24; 8.8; 9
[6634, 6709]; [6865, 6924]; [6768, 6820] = 0.035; 9.39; 8.84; 9.09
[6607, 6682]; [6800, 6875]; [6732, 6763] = -0.042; 9.31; 8.74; 9.01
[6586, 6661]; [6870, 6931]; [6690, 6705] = -0.023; 9.23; 8.86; 9.13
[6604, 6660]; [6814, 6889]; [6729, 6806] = -0.019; 9.2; 8.72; 8.9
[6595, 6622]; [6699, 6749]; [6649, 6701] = -0.013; 9.26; 9.41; 9.35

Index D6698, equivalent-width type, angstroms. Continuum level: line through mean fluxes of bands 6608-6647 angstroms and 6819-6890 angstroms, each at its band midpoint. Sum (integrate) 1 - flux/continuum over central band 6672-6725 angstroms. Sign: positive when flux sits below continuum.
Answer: -2.5 angstroms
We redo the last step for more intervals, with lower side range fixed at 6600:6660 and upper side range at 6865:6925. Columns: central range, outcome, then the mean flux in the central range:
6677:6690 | -0.4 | 9.42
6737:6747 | -0.2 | 9.27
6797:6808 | 0.4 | 8.66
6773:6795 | 0.4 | 8.84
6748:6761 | -0.4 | 9.33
